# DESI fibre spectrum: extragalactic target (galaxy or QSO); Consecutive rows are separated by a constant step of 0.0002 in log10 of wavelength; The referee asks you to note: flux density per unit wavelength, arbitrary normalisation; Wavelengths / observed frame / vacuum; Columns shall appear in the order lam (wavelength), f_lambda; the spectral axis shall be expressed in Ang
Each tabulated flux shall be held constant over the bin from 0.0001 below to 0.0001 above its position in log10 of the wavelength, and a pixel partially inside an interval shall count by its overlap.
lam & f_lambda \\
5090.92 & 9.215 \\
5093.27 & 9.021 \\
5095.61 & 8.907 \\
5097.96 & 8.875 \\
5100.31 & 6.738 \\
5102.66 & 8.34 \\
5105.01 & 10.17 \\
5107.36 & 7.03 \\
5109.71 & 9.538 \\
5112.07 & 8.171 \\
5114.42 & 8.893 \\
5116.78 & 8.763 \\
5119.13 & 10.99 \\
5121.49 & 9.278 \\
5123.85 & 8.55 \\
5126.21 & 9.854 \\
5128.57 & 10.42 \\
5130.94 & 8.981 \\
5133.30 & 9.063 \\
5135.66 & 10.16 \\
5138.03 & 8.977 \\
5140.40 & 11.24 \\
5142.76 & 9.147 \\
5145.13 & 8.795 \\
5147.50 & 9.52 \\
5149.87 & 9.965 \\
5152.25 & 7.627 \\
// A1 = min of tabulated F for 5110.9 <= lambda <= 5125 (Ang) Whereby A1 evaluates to 8.171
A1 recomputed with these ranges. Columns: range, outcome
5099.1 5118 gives 6.738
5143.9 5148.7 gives 8.795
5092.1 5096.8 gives 8.907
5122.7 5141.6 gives 8.55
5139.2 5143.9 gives 9.147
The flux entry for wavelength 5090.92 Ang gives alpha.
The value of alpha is 9.215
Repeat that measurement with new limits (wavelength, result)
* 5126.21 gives 9.854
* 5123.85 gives 8.55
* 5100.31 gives 6.738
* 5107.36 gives 7.03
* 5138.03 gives 8.977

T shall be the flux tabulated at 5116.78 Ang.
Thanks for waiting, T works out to 8.763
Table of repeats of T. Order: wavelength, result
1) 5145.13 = 8.795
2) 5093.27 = 9.021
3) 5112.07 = 8.171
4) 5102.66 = 8.34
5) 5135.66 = 10.16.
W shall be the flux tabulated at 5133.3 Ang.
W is 9.063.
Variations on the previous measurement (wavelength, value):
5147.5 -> 9.52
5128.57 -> 10.42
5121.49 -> 9.278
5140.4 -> 11.24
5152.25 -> 7.627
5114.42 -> 8.893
